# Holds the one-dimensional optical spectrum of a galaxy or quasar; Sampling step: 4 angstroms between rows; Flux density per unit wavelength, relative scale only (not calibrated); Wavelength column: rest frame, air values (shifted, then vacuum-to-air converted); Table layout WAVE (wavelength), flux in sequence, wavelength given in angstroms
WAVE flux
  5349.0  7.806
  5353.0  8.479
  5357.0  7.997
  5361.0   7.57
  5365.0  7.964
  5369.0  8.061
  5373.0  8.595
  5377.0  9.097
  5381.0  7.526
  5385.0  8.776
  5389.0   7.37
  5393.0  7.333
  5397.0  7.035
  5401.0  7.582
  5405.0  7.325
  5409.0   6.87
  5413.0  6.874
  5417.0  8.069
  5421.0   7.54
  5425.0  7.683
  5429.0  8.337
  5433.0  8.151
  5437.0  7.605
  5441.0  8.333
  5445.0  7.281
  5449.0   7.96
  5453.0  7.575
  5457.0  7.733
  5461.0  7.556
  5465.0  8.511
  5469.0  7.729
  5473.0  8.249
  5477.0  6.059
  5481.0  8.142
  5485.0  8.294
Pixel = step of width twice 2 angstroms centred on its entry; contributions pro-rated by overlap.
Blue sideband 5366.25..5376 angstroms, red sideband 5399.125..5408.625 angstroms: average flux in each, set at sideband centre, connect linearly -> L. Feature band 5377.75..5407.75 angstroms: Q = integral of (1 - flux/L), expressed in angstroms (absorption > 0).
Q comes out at 0.4 angstroms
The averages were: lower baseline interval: 8.38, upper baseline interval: 7.35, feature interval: 7.61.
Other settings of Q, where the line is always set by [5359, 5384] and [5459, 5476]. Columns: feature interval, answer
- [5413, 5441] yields 0.5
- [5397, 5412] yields 1.6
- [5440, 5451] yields 0.2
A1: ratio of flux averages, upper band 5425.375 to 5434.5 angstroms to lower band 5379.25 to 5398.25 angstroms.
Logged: 1.07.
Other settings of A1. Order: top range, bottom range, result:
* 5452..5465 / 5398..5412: 1.08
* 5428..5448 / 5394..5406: 1.08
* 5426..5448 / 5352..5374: 0.98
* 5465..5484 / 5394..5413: 1.07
